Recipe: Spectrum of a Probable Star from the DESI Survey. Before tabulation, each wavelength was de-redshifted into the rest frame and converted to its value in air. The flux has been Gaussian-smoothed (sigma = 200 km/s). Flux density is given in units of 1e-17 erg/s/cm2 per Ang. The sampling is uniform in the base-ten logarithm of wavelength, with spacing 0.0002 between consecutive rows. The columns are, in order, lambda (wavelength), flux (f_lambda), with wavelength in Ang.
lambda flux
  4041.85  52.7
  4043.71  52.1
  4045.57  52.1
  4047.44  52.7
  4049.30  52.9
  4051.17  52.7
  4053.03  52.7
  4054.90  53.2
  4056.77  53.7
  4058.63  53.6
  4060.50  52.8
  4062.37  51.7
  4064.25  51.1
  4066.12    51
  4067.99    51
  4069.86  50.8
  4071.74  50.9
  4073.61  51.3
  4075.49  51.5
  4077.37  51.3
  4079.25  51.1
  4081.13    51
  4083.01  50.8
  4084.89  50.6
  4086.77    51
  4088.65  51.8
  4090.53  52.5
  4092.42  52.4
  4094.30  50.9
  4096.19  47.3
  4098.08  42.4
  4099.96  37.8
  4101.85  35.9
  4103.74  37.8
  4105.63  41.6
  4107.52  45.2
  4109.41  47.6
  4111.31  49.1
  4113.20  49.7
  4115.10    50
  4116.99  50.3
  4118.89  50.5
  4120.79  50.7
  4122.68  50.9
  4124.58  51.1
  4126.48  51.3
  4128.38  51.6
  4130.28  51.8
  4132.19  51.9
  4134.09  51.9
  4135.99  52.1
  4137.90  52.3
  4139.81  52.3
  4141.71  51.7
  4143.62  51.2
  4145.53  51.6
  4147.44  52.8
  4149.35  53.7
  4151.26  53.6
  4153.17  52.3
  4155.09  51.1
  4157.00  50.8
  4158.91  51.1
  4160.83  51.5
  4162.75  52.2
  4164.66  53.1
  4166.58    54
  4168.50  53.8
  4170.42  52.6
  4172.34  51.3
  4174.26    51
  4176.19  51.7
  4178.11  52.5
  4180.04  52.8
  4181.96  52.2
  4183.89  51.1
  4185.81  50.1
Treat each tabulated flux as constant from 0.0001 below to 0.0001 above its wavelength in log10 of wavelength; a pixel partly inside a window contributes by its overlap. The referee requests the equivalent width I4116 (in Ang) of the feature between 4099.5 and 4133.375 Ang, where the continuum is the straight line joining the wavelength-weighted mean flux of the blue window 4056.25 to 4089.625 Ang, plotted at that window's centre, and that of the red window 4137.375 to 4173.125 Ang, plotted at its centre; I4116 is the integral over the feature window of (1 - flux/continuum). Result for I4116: 2.8 Ang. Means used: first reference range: 51.5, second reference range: 52.3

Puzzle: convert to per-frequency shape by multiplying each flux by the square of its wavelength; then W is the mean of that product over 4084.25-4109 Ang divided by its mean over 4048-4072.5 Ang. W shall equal 0.9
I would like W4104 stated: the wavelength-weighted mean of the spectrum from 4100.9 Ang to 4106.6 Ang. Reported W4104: 38.5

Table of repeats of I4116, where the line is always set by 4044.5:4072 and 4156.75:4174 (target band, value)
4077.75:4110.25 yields 3.3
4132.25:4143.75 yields 0.1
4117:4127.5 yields 0.3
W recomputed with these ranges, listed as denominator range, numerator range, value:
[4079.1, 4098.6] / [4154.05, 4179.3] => 1.07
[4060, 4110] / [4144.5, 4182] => 1.12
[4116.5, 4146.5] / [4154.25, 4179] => 1.03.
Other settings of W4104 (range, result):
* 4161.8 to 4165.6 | 52.8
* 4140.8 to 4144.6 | 51.4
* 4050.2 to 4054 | 52.7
